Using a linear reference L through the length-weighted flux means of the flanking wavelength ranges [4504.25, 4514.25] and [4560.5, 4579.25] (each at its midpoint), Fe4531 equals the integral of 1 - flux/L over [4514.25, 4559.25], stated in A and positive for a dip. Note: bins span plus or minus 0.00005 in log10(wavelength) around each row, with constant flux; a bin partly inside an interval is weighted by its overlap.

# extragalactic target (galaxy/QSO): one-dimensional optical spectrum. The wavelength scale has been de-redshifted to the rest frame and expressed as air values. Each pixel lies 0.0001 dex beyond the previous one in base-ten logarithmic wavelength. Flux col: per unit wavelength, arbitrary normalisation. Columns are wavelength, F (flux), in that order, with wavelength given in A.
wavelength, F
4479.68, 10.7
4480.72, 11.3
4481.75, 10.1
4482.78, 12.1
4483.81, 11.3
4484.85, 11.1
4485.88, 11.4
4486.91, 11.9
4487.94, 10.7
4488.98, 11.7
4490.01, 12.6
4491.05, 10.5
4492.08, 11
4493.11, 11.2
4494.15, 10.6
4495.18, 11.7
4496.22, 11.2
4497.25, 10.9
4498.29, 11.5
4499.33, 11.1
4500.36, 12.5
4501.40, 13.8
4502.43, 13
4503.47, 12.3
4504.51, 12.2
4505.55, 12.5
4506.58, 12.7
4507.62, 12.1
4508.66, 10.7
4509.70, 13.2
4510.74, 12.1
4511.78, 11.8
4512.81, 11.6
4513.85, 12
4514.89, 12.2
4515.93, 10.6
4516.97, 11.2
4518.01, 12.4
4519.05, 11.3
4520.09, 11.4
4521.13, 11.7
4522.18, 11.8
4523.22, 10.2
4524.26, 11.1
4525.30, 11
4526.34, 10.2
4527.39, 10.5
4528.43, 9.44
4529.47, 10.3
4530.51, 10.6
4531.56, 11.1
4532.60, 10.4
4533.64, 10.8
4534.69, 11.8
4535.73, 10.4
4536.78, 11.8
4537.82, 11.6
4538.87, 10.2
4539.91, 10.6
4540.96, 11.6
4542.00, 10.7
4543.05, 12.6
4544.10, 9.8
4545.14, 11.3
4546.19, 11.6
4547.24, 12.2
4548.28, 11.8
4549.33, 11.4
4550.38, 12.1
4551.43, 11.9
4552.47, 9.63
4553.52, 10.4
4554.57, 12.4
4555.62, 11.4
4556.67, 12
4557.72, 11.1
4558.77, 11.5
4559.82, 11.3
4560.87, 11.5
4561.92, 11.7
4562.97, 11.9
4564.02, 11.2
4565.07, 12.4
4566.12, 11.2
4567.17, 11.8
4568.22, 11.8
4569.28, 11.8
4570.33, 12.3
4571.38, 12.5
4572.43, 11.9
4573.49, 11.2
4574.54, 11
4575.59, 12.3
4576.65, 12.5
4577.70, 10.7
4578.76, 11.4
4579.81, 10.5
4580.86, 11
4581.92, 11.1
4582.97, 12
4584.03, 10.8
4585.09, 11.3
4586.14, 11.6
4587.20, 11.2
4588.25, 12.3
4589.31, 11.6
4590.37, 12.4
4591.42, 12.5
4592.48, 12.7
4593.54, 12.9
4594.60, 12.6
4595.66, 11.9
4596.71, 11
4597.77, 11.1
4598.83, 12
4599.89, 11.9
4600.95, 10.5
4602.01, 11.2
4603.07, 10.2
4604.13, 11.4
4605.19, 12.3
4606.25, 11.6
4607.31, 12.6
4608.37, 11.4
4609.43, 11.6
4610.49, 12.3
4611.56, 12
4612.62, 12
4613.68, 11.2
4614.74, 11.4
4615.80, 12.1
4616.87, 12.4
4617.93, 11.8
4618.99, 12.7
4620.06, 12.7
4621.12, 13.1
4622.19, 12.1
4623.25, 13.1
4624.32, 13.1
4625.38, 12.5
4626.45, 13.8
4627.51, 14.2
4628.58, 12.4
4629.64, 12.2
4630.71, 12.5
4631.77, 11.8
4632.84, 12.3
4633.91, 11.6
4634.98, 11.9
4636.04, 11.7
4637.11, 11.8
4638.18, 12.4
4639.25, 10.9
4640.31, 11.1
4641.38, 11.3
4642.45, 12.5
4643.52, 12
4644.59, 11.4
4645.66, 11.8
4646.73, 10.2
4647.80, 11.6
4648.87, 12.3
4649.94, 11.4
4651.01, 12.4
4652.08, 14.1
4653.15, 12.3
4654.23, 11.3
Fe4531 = 2.9 A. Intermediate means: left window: 12.1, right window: 11.7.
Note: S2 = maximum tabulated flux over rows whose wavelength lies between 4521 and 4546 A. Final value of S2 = 12.6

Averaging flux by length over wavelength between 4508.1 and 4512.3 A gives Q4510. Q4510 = 12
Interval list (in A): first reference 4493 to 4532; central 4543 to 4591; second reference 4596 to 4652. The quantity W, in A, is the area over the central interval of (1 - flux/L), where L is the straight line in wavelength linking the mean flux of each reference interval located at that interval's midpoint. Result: 0.78 A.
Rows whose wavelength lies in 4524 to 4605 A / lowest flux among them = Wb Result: 9.44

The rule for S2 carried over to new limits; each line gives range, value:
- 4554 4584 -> 12.5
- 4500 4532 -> 13.8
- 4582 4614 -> 12.9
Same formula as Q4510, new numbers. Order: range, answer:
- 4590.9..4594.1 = 12.7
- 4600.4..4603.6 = 10.6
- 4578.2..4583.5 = 11.2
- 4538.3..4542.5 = 10.8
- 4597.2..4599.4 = 11.5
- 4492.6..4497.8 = 11.1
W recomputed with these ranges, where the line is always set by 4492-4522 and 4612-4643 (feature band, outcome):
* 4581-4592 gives 0.4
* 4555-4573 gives 0.4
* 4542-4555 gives 0.6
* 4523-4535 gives 1.3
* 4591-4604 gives 0.5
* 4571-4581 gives 0.5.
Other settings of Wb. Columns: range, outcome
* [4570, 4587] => 10.5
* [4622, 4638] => 11.6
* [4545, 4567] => 9.63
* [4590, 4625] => 10.2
